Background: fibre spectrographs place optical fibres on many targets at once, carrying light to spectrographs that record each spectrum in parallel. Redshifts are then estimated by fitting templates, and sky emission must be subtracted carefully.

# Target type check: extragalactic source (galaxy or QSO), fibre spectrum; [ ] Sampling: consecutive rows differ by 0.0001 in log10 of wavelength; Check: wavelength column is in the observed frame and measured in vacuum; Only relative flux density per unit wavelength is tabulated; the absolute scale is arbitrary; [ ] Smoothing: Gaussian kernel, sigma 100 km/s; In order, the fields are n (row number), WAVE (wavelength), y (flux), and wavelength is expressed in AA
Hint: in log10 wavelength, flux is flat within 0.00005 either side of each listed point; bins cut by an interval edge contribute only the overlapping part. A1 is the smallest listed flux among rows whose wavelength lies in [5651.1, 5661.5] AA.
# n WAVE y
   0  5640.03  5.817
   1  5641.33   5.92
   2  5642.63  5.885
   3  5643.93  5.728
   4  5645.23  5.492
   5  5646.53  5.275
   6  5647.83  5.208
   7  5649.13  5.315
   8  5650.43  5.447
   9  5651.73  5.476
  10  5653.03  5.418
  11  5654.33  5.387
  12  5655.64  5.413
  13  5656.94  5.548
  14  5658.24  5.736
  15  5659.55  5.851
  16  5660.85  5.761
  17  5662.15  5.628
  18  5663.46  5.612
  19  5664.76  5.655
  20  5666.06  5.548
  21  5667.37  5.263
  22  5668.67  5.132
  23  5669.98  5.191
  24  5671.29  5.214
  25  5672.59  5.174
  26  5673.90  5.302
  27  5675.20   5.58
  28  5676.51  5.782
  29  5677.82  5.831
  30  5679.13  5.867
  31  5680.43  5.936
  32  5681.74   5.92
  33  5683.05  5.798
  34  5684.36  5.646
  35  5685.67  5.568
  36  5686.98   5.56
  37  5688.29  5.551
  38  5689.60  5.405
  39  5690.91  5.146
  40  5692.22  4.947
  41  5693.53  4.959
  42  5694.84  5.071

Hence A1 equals 5.387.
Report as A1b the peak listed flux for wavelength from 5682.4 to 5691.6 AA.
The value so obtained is 5.798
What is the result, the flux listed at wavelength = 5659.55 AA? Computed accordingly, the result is 5.851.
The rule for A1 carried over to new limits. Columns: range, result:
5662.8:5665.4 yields 5.612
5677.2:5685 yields 5.646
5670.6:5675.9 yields 5.174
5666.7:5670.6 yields 5.132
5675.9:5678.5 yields 5.782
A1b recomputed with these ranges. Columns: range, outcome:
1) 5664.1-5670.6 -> 5.655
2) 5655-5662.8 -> 5.851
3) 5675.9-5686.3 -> 5.936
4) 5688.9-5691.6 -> 5.405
